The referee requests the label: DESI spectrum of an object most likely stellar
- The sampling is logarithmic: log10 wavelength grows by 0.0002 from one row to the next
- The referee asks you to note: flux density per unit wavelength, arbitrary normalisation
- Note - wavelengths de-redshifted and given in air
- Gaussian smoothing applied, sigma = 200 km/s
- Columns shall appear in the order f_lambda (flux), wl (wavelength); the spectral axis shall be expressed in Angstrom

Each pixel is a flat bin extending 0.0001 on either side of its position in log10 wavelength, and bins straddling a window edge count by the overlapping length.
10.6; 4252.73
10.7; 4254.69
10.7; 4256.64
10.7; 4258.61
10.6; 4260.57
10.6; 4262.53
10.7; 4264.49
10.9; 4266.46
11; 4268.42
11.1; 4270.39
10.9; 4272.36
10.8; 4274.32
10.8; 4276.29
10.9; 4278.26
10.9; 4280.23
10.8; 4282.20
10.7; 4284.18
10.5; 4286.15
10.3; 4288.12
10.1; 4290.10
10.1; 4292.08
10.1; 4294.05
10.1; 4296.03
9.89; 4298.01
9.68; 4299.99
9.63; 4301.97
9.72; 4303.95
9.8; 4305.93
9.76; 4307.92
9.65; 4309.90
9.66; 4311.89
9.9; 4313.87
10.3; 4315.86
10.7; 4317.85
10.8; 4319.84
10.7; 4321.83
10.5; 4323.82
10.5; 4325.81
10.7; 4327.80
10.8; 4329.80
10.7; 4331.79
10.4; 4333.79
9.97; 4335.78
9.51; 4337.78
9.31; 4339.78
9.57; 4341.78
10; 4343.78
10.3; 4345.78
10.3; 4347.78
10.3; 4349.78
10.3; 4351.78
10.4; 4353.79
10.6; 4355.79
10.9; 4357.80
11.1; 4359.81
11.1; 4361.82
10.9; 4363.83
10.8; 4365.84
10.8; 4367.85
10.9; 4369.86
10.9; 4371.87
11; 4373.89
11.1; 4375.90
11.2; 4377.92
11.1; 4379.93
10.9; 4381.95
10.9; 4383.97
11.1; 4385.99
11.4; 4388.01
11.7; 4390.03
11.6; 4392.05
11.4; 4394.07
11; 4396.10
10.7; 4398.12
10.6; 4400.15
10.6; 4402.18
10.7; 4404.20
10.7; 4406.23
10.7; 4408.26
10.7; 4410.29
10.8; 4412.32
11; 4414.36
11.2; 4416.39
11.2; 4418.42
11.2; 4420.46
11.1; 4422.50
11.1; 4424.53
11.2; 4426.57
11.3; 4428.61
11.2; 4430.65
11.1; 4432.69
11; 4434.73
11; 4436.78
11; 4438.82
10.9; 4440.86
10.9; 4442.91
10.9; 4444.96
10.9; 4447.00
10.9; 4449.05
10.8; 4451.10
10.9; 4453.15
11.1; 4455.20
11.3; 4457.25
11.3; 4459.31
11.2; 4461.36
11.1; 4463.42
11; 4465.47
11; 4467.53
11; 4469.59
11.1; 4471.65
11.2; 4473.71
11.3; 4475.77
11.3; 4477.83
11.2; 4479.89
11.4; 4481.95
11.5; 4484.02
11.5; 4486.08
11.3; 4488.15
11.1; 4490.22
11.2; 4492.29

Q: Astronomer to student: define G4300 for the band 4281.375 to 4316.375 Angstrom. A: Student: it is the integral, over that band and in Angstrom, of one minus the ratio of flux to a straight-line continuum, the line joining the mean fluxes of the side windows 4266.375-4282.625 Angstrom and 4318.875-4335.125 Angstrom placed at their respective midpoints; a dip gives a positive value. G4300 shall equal 2.4 Angstrom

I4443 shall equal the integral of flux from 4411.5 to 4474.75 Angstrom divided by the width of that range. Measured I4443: 11.1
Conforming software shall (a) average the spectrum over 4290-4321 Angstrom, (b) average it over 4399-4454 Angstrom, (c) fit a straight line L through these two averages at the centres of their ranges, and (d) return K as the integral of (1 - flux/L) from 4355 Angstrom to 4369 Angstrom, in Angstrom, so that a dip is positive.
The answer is -0.6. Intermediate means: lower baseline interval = 9.99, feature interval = 10.9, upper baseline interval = 10.9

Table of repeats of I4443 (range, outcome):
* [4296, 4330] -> 10.1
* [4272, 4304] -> 10.4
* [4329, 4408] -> 10.7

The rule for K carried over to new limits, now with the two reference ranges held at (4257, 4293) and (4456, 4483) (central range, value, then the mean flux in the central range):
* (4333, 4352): 1.5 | 9.98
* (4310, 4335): 0.9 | 10.4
